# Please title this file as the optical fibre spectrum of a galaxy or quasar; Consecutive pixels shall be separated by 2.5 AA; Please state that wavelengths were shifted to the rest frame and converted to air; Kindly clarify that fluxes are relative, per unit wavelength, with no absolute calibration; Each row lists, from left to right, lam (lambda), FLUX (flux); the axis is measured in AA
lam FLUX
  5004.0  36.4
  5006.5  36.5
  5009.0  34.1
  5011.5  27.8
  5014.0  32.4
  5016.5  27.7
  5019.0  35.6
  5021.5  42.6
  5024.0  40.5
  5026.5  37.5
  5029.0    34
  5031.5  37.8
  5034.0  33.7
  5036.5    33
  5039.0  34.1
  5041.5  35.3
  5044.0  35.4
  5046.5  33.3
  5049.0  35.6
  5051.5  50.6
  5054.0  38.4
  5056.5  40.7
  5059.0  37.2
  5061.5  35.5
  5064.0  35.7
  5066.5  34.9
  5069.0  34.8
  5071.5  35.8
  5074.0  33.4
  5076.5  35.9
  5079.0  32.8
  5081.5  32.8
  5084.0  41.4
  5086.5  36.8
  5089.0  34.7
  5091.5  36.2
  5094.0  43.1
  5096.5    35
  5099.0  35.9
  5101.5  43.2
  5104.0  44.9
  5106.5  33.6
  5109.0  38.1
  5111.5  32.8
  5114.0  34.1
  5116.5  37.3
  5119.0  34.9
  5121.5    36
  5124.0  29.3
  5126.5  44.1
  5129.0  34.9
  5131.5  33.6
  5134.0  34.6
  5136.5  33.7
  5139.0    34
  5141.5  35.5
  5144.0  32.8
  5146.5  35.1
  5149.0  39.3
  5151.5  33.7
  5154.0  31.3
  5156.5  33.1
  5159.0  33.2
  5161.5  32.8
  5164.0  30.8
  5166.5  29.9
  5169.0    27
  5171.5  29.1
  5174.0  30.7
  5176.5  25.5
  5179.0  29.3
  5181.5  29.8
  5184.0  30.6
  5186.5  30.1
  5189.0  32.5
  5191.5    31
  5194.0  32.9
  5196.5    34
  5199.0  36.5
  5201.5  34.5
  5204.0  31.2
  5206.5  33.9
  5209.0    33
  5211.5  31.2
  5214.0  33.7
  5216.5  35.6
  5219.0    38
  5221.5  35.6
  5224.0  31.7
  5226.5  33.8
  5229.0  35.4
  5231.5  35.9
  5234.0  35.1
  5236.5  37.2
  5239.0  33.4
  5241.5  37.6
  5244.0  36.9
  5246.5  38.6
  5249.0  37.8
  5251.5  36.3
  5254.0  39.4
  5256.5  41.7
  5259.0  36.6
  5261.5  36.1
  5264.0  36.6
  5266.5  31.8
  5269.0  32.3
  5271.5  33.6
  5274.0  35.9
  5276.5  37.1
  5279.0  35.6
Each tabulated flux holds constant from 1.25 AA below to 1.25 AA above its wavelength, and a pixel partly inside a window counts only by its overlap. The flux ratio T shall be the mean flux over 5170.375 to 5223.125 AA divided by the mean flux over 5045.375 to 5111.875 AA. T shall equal 0.87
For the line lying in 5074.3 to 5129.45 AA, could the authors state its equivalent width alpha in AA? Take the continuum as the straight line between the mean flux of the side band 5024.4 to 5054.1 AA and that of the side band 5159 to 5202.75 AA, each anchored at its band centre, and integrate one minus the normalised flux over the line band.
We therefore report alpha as -4.12 AA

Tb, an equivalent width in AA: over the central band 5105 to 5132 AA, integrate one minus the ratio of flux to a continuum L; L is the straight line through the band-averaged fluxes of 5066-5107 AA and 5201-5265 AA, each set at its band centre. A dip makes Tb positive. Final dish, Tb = 0.8 AA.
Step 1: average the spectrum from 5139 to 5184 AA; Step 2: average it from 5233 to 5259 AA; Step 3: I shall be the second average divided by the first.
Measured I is 1.2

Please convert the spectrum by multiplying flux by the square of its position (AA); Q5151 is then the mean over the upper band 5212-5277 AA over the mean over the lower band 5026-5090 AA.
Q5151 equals 1.06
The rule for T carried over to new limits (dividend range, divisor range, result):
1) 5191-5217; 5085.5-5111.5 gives 0.88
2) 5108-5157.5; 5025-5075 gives 0.96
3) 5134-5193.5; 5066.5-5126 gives 0.88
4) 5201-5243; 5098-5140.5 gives 0.95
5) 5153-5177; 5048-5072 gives 0.80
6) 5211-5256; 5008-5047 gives 1.03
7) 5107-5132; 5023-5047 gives 1.00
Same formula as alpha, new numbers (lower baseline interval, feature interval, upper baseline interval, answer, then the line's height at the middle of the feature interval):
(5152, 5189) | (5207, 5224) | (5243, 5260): 0.2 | 34.7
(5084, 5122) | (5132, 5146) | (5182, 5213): 0.5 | 35.5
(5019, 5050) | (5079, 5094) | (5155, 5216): -0.9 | 34.5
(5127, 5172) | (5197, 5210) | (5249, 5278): 0.3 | 34.7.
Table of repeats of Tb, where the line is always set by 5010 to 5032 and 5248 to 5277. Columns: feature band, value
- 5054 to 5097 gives -1.3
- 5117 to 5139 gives 0.2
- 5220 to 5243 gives 0.6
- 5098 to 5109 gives -1.2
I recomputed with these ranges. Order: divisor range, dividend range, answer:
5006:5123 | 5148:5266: 0.93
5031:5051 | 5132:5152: 0.99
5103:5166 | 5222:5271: 1.03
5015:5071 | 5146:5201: 0.87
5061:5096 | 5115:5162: 0.97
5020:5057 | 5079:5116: 0.99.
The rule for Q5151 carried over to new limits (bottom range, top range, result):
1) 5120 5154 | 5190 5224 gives 0.99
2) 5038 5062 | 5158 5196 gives 0.85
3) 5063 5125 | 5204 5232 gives 0.99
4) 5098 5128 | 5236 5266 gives 1.06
